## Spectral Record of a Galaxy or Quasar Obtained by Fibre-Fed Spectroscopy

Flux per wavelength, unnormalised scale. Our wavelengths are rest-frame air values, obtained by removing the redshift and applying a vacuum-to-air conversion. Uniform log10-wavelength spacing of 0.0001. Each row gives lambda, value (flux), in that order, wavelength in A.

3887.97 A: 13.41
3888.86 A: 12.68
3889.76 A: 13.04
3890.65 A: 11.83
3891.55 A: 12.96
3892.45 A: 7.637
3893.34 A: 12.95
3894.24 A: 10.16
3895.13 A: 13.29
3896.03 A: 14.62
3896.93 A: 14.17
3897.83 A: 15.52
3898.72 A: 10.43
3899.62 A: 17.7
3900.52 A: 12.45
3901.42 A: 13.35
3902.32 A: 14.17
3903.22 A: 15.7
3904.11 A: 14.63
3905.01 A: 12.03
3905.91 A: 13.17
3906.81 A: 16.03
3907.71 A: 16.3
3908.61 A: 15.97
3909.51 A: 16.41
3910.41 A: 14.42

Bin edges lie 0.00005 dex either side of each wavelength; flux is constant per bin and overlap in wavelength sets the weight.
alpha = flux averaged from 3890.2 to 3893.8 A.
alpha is 11.3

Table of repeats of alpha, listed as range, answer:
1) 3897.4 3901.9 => 13.9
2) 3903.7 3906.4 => 13.3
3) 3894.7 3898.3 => 14.4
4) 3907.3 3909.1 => 16.1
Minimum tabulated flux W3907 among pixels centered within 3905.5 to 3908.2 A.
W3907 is 13.17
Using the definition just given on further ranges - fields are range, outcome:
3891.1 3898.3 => 7.637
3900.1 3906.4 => 12.03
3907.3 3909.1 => 15.97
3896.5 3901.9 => 10.43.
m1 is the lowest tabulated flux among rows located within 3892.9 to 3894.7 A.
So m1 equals 10.16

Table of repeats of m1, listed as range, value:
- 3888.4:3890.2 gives 12.68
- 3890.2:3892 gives 11.83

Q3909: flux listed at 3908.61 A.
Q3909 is 15.97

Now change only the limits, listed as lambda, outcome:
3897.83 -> 15.52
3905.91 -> 13.17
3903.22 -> 15.7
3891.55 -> 12.96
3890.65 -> 11.83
